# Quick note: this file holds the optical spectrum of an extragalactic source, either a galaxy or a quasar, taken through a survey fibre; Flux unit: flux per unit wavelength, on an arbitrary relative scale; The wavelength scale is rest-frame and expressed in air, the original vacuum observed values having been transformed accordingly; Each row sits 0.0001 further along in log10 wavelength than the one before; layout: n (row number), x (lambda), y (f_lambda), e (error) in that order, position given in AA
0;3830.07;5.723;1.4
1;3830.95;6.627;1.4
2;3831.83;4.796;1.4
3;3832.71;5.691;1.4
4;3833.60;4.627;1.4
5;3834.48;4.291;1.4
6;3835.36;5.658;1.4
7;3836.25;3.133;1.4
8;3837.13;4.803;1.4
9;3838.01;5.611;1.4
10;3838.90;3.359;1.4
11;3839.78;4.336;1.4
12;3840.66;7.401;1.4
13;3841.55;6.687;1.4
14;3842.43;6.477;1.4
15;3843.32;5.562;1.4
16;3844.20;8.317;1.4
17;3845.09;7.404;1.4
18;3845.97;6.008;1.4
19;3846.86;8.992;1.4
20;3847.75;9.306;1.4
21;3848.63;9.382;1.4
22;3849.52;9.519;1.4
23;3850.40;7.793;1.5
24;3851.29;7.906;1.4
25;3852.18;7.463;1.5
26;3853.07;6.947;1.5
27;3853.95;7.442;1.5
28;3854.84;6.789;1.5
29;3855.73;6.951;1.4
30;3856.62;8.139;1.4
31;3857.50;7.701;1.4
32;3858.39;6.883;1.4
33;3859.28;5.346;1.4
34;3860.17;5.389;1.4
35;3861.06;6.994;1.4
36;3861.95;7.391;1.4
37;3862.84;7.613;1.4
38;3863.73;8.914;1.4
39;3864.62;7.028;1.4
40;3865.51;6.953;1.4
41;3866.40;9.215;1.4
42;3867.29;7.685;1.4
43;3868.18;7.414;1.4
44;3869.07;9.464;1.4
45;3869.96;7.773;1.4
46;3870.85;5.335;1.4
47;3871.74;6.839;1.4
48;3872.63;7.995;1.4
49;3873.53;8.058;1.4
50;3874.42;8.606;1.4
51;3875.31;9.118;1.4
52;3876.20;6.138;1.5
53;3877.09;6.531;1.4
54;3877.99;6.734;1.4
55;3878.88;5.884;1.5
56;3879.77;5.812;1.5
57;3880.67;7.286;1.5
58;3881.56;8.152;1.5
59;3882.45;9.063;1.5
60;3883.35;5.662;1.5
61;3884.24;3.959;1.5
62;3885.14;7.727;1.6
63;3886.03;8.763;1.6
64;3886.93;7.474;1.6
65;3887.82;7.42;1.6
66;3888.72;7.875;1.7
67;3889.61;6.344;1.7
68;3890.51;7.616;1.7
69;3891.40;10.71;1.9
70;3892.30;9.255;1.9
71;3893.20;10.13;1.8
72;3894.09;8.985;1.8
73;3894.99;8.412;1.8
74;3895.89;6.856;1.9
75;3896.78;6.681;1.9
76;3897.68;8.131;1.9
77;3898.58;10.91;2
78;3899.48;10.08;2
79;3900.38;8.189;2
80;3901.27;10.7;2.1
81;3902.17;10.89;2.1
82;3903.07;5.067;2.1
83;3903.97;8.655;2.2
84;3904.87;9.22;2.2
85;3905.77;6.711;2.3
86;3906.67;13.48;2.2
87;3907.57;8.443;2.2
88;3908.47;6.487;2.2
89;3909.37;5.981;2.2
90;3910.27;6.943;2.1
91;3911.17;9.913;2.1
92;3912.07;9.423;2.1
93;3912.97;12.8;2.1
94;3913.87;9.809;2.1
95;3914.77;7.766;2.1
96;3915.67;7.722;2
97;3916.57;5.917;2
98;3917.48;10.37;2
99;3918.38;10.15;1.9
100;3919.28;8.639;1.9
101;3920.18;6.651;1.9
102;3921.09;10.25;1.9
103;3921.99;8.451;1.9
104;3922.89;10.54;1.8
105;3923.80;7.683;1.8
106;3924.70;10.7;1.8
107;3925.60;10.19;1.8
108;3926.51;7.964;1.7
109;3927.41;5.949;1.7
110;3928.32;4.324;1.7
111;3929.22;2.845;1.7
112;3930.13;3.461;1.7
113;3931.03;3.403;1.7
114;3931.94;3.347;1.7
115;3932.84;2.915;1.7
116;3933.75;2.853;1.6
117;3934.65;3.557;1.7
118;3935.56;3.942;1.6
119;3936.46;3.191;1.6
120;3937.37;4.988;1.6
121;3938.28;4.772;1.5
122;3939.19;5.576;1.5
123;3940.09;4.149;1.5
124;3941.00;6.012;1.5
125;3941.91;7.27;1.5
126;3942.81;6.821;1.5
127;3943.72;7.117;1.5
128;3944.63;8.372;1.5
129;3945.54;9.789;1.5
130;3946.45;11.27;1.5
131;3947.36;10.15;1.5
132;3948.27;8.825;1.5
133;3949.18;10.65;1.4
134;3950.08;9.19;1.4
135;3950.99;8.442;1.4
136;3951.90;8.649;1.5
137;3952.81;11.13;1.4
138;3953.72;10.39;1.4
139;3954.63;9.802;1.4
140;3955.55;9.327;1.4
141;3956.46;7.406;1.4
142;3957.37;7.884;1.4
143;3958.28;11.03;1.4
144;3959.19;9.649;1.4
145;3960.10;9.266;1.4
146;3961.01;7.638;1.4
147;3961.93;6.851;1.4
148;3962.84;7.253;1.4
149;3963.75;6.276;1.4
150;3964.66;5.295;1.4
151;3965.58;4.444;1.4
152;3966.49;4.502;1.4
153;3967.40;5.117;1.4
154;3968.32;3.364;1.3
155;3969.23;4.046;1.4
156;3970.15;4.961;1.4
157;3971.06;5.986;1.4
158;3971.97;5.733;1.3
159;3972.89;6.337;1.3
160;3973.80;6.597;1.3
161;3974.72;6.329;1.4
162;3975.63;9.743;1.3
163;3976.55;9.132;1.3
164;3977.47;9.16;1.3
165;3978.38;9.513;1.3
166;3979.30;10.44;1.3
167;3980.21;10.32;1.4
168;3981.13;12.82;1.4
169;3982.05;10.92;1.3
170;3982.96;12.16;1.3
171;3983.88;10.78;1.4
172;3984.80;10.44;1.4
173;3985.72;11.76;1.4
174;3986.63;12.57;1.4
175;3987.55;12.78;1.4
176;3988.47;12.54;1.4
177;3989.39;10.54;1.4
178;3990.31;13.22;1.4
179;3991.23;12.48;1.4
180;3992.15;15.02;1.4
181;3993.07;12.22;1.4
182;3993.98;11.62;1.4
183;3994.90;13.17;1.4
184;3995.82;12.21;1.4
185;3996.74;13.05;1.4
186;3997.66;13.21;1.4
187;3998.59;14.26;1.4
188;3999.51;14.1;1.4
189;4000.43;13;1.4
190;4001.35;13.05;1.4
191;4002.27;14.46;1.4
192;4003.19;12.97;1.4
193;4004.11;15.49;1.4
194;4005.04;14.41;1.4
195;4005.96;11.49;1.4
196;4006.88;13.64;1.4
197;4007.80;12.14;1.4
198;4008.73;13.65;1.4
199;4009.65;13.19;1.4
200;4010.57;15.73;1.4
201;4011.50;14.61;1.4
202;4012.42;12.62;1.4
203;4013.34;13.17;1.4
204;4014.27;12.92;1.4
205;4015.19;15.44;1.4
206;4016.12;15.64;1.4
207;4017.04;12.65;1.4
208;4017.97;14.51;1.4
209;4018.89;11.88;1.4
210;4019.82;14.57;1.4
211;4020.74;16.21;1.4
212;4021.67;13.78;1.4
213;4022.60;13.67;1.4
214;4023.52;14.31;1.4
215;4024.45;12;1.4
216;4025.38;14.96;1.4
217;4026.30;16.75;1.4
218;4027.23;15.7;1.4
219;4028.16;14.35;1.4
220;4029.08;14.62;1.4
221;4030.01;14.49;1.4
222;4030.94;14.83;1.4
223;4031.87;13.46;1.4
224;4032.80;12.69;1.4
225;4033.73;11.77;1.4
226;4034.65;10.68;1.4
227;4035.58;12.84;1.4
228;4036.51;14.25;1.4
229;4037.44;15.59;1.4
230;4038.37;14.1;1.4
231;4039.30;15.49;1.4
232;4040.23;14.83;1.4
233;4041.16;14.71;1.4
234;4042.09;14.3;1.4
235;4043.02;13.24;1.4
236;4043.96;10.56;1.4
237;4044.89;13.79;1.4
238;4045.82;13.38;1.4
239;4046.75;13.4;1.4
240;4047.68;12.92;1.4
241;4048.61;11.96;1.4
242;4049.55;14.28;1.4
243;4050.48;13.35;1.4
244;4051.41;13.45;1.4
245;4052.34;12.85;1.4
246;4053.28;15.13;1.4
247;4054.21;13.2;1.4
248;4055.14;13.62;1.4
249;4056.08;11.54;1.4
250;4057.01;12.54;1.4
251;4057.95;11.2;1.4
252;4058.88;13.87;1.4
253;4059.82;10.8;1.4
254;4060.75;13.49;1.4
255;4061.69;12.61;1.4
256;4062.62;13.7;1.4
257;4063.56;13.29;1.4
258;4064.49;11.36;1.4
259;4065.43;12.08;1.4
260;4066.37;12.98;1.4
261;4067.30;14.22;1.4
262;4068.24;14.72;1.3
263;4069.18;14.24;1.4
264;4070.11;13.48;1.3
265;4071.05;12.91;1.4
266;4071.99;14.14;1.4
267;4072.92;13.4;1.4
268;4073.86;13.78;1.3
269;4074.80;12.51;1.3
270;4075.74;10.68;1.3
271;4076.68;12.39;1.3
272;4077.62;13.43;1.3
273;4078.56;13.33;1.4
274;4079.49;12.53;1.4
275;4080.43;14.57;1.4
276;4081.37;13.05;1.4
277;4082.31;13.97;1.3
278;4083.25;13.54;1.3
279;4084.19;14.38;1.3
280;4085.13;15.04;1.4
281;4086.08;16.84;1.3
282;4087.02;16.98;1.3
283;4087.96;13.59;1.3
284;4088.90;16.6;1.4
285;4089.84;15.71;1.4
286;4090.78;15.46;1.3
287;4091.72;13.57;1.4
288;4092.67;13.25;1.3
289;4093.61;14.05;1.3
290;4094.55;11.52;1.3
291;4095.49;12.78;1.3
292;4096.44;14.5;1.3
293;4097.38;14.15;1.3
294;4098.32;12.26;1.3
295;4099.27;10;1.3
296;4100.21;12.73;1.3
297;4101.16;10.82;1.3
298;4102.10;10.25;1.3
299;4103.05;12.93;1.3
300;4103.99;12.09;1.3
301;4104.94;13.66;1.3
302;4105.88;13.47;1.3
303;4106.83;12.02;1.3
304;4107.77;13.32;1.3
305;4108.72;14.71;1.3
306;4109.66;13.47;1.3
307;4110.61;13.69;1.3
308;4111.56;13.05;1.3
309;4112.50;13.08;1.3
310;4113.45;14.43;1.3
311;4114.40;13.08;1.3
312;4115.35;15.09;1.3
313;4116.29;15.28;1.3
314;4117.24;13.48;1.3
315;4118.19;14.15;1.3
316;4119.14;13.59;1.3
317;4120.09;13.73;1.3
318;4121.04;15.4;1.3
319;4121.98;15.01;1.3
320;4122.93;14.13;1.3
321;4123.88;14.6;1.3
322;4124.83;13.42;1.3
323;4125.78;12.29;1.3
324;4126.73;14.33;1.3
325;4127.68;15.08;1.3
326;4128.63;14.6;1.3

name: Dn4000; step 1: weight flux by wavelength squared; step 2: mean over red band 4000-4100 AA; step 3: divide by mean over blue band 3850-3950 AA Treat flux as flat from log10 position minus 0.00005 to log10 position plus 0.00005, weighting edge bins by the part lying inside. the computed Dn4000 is 1.95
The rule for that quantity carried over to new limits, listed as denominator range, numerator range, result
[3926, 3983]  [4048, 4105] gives 1.98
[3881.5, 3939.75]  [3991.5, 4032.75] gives 1.93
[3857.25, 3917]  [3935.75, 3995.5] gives 1.14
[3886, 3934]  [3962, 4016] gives 1.42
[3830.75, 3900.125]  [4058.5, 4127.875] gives 2.10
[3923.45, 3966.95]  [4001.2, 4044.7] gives 2.06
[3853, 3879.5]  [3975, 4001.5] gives 1.73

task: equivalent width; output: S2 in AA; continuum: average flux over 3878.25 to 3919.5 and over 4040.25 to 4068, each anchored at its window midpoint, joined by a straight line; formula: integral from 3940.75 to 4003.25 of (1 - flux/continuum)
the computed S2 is 6.0 AA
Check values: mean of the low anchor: 8.31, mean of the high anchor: 13.1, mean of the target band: 9.6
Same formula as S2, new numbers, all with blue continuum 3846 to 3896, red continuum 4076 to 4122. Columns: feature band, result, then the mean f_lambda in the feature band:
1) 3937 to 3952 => 2.9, 7.77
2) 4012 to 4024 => -2.6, 14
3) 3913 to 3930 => 1.5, 8.13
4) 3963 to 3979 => 6.2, 6.33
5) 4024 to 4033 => -2.0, 14.4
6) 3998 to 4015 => -3.7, 13.6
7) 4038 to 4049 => -1.3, 13.6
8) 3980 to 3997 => -2.3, 12.2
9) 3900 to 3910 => 0.0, 8.5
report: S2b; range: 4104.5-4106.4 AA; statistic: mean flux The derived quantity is 13.5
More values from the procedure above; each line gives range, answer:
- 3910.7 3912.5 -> 9.65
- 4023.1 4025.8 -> 13.7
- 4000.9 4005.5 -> 14.1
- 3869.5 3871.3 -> 6.59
